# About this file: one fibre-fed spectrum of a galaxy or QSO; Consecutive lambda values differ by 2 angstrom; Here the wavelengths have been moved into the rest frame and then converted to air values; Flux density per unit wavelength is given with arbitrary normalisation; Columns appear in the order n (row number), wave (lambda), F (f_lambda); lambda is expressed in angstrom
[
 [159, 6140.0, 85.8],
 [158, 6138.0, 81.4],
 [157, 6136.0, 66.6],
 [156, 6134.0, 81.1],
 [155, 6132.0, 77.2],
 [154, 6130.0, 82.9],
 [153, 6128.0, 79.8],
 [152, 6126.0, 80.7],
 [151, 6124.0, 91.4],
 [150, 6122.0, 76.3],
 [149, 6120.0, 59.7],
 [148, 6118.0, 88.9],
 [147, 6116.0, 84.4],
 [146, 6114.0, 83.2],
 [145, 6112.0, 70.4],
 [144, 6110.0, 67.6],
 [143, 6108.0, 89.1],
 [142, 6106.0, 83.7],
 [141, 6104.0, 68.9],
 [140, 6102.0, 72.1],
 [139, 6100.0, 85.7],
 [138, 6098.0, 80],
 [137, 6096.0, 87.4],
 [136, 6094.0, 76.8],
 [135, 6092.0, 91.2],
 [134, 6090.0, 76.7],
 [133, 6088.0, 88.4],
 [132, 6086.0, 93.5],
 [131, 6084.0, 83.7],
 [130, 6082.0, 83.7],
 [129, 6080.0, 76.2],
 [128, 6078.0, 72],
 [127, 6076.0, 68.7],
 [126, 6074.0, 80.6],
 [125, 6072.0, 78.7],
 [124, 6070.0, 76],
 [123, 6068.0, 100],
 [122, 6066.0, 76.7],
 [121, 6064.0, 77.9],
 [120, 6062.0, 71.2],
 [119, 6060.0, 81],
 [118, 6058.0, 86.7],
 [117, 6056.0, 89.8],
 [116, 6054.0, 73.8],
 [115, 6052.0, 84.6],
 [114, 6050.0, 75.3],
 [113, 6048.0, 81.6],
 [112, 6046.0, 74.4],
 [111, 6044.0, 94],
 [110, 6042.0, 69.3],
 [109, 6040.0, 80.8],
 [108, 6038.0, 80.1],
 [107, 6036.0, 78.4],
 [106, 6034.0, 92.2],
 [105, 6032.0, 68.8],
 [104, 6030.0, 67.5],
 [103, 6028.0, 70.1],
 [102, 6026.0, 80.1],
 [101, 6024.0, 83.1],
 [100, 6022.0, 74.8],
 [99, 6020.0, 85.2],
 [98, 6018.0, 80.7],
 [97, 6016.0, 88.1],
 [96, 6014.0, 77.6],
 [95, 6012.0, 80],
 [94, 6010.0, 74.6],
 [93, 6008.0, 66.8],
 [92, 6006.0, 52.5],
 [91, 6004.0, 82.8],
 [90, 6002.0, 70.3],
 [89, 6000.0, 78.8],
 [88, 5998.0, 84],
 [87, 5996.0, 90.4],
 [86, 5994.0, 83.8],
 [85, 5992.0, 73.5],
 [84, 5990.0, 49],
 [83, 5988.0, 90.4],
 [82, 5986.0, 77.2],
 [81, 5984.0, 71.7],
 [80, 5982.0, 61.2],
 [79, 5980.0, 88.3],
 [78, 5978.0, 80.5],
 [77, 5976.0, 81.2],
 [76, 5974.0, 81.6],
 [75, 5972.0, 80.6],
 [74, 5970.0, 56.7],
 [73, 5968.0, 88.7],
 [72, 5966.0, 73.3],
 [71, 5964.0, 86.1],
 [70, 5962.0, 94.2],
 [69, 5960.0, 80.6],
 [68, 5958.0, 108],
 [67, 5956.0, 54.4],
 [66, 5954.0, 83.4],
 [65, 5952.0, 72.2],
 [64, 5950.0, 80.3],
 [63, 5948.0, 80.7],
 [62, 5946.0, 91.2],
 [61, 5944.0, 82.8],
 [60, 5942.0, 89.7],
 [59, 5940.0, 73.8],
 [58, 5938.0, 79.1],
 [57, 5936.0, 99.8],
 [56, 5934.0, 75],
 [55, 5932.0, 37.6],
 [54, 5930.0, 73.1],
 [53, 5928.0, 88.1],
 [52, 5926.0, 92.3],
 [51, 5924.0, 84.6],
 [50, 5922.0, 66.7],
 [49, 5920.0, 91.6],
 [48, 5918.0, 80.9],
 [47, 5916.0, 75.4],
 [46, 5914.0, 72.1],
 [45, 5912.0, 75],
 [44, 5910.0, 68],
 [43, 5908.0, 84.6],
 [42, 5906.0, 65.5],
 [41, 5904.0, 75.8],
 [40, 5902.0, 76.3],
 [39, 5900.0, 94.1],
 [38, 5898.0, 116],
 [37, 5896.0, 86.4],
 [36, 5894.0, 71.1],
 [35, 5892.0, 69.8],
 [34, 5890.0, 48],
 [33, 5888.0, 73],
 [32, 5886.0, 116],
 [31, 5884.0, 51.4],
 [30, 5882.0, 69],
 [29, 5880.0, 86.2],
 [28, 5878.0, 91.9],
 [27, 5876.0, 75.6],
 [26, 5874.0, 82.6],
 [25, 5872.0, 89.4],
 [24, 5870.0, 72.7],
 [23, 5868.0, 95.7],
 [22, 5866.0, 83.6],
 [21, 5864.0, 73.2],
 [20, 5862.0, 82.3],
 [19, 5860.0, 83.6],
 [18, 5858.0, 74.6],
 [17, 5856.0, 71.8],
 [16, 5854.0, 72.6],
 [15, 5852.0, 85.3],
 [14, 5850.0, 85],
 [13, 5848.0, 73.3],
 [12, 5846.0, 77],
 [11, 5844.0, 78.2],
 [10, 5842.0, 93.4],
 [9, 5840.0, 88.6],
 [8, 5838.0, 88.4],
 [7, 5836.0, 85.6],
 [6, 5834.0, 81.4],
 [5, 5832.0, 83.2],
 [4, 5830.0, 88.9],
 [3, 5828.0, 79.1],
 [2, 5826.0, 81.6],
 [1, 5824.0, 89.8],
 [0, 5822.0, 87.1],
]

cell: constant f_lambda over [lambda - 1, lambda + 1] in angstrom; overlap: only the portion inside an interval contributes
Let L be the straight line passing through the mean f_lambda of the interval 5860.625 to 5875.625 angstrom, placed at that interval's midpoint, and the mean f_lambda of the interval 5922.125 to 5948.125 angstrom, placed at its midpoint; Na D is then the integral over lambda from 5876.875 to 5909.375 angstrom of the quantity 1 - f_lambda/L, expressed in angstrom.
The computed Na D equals 0.8 angstrom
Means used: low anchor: 82.5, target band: 79.5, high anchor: 80.1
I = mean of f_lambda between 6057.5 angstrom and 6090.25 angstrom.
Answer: 80.7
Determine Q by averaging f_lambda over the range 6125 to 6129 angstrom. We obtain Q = 80.2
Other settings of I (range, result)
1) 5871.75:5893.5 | 77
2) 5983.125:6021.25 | 76.7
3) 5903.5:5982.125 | 79.1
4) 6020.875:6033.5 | 74.9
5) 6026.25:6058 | 79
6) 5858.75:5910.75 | 80.1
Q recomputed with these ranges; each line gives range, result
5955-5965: 84.7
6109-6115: 73.7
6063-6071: 82.7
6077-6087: 81.8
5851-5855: 78.9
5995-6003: 80.9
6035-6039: 79.2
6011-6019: 81.6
